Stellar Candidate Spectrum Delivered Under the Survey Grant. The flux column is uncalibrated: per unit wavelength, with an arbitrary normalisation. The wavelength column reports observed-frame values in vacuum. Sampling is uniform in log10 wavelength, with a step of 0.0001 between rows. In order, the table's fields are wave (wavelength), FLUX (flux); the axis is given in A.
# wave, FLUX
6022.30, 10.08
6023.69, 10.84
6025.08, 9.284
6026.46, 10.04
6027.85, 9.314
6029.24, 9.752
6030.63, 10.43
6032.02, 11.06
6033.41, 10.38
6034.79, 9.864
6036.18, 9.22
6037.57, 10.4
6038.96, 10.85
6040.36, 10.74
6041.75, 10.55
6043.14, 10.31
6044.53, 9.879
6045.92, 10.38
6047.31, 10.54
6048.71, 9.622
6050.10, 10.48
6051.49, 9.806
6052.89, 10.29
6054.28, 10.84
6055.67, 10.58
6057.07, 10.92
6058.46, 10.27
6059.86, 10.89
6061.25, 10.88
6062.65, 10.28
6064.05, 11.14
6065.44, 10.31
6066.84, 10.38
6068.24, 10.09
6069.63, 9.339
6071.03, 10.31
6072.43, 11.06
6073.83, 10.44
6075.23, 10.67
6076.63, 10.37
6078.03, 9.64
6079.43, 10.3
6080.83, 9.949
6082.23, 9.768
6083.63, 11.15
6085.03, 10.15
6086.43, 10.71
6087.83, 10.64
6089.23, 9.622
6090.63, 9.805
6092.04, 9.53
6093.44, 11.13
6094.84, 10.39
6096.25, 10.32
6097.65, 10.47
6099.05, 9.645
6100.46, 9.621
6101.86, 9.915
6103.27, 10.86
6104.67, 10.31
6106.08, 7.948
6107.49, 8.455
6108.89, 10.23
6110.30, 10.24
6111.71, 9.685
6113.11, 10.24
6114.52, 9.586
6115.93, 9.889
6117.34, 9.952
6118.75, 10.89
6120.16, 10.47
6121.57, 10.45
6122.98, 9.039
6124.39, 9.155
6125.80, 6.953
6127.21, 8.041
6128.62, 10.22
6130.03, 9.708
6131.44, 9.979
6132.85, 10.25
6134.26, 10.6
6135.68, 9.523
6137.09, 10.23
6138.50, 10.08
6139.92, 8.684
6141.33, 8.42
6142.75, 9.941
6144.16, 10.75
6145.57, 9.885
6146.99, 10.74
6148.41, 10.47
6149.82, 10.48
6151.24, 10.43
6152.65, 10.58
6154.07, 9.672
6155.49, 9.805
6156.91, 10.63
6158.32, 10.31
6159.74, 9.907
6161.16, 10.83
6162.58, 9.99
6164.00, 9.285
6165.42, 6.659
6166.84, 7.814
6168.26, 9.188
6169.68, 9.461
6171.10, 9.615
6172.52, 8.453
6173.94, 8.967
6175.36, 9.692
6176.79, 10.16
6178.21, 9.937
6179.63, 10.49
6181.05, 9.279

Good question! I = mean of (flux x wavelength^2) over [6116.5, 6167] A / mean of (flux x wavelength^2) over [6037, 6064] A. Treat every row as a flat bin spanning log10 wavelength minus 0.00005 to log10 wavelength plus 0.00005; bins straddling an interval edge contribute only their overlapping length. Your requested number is 1.0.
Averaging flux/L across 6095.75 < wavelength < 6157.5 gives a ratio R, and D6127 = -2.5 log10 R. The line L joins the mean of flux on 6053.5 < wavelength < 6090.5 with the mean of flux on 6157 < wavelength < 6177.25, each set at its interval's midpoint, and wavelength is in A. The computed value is -0.01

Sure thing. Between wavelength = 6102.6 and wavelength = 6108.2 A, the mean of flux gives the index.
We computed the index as 9.39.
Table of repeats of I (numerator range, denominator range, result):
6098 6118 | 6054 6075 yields 0.94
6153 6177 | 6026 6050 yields 0.96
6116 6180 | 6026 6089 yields 0.97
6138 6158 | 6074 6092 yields 1.01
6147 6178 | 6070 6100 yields 0.97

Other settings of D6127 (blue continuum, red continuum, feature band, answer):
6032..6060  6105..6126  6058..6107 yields -0.03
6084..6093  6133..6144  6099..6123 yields 0.01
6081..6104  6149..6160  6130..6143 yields 0.06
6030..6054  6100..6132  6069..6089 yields -0.04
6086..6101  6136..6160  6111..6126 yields 0.04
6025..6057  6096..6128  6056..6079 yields -0.04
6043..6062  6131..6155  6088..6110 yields 0.03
